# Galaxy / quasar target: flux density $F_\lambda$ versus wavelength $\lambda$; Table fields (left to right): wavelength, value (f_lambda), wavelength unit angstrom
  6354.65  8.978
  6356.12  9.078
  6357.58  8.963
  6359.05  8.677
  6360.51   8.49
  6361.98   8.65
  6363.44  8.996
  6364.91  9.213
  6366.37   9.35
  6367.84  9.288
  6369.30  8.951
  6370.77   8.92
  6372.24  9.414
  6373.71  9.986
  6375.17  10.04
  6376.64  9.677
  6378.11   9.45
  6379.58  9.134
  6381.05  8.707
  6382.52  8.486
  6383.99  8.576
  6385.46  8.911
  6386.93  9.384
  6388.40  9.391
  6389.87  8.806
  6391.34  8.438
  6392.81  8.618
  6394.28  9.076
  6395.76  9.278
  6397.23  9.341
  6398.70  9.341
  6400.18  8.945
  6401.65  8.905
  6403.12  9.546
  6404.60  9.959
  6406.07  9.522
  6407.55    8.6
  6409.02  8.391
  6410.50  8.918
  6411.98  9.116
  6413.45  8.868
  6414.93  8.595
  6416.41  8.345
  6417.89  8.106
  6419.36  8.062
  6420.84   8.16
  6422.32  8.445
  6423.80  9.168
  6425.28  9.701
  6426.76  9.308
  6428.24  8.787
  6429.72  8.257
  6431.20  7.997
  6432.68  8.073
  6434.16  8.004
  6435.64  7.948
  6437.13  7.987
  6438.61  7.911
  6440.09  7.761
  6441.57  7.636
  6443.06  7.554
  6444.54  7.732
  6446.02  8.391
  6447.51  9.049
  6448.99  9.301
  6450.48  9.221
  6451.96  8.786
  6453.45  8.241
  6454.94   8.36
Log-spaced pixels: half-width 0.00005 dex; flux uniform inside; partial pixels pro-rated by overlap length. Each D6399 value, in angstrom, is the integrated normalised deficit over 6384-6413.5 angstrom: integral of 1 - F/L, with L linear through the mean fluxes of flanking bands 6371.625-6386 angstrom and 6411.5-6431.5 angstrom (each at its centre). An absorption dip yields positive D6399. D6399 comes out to -0.3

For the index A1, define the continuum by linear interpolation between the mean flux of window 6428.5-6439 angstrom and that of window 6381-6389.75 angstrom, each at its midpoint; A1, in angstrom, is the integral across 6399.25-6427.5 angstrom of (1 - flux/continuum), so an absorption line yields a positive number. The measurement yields -1.5 angstrom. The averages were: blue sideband 8.92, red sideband 8.06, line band 8.88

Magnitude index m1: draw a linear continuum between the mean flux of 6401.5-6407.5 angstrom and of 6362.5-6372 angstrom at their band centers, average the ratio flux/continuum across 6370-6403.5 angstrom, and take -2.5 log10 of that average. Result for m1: 0.02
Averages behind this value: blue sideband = 9.13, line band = 9.14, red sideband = 9.44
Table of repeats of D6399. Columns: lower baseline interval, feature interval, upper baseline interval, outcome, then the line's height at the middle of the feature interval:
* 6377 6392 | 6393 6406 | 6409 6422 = -0.8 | 8.74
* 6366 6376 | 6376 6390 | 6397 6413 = 0.4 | 9.32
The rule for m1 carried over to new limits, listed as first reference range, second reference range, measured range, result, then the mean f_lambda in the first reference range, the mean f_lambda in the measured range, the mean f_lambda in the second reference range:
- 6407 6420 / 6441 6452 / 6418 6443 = 0.027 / 8.56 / 8.3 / 8.45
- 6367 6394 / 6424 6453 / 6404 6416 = -0.026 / 9.12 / 8.97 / 8.4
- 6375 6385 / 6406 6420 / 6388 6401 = -0.017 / 9.09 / 9.02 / 8.61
